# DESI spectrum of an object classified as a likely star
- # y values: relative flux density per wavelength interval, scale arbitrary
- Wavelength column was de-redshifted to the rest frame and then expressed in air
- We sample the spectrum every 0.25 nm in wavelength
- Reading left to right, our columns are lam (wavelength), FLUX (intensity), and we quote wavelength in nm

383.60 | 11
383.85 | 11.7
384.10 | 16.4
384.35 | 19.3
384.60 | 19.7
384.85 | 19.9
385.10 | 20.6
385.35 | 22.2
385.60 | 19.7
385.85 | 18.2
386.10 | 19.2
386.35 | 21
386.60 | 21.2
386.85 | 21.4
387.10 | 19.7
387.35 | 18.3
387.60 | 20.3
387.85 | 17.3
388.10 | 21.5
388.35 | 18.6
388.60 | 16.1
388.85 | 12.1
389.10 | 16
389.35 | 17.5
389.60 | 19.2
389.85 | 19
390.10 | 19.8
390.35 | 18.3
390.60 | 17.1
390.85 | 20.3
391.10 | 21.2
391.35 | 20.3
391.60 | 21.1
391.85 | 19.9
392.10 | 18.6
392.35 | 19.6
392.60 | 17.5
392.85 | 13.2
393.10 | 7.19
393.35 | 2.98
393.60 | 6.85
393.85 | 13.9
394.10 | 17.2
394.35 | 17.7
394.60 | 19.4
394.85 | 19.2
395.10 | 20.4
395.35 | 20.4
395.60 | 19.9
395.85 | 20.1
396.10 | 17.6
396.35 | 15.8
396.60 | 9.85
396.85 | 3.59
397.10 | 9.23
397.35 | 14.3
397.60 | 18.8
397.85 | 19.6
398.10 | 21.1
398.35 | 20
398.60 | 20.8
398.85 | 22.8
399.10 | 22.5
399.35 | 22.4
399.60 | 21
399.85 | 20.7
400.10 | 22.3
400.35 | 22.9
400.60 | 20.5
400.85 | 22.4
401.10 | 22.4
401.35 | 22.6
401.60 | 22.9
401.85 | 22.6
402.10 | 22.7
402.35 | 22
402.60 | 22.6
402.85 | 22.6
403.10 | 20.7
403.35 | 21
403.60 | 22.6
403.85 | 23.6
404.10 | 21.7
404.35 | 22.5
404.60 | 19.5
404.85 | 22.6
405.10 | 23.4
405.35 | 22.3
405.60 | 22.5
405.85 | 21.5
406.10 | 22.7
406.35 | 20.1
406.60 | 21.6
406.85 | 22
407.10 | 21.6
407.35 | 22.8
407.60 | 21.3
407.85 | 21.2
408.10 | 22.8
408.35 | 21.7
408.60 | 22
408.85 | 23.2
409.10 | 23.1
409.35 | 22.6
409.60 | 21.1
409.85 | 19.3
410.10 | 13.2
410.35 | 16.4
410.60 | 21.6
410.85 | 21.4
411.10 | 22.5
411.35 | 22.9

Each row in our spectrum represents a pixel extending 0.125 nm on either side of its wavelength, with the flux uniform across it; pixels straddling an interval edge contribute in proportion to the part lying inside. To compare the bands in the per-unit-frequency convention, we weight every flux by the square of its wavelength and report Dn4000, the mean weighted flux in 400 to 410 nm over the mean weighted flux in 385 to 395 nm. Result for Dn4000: 1.34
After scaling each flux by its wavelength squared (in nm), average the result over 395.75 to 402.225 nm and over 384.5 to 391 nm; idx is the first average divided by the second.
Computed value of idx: 1.1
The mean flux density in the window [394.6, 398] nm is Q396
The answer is 16.2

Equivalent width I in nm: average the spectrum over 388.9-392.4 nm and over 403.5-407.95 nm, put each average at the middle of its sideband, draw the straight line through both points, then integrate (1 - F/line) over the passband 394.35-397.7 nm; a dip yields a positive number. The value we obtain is 0.66 nm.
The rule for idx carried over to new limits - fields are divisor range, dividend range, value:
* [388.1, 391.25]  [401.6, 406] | 1.32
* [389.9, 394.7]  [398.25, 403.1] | 1.40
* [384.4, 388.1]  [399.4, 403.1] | 1.20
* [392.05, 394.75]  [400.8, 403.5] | 1.67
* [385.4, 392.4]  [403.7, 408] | 1.25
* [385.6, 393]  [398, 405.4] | 1.25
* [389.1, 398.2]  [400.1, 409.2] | 1.41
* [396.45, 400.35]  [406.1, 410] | 1.26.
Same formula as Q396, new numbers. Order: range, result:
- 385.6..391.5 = 18.9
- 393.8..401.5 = 18.8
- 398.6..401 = 21.9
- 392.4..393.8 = 10.3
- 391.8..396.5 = 16.1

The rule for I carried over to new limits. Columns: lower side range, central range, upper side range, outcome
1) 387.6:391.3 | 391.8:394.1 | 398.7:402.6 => 0.73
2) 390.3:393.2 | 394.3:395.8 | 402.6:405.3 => -0.04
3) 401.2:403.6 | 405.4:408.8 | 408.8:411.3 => -0.12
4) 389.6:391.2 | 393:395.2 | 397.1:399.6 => 0.63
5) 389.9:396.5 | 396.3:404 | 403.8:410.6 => -0.27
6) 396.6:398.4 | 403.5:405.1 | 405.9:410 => -0.24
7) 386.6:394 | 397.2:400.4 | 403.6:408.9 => -0.13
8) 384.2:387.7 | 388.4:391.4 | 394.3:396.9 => 0.12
